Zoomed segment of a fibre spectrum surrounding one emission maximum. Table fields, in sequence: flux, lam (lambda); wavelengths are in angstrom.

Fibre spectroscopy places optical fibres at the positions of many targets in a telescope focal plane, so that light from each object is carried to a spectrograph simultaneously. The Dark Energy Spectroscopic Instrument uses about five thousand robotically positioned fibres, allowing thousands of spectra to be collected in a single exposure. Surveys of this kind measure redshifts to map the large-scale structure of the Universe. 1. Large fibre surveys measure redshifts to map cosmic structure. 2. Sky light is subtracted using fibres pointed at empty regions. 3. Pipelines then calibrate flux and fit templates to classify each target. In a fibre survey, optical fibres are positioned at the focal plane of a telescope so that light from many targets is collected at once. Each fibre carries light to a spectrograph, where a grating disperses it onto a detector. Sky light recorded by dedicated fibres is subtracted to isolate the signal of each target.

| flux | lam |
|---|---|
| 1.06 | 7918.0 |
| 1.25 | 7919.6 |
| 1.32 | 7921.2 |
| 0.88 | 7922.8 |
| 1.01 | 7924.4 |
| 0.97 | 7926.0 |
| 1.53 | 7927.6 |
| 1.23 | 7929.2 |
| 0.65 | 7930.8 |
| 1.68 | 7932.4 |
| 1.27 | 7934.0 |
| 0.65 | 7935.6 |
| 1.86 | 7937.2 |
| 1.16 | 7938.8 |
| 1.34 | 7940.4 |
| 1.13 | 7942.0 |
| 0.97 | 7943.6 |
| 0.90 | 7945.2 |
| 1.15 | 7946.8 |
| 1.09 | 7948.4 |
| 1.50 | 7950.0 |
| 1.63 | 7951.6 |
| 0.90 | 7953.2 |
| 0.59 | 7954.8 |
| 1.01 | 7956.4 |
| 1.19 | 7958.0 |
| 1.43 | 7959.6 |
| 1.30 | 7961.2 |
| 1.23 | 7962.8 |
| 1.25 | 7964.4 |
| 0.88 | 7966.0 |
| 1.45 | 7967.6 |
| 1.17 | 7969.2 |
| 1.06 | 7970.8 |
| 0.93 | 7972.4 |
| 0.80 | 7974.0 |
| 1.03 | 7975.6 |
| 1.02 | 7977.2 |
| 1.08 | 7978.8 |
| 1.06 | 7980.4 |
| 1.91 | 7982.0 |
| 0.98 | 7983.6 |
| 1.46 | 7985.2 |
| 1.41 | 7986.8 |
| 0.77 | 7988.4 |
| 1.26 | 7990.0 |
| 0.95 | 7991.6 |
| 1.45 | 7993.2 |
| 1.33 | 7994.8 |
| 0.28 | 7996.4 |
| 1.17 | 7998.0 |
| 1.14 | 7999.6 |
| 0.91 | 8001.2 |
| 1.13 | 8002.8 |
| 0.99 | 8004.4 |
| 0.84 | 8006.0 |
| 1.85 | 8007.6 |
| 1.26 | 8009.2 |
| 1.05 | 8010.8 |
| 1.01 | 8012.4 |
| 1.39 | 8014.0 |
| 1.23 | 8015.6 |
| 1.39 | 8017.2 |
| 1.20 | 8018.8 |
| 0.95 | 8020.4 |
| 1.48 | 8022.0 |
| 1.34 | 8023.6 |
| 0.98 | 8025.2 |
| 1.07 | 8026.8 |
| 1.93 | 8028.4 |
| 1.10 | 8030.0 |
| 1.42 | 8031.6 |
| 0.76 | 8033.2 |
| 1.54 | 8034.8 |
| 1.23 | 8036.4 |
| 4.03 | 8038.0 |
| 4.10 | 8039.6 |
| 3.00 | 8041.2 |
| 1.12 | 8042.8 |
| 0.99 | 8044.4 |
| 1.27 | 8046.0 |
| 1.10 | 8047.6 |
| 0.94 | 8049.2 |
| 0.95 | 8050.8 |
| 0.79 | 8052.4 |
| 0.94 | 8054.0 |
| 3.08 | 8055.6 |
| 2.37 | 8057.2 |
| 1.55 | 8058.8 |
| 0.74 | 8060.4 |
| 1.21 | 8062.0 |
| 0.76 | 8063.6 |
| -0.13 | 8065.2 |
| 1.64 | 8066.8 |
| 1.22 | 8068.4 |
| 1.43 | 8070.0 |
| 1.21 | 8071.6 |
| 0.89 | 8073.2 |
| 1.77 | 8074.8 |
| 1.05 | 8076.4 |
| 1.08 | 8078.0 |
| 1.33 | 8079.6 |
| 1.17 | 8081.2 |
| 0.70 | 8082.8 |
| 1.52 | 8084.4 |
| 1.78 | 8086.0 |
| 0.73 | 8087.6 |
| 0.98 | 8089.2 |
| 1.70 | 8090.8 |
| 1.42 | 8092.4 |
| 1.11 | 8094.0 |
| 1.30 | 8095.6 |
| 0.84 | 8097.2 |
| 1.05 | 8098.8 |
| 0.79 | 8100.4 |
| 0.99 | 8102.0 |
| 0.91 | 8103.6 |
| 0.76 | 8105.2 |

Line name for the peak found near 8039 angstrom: [S II]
